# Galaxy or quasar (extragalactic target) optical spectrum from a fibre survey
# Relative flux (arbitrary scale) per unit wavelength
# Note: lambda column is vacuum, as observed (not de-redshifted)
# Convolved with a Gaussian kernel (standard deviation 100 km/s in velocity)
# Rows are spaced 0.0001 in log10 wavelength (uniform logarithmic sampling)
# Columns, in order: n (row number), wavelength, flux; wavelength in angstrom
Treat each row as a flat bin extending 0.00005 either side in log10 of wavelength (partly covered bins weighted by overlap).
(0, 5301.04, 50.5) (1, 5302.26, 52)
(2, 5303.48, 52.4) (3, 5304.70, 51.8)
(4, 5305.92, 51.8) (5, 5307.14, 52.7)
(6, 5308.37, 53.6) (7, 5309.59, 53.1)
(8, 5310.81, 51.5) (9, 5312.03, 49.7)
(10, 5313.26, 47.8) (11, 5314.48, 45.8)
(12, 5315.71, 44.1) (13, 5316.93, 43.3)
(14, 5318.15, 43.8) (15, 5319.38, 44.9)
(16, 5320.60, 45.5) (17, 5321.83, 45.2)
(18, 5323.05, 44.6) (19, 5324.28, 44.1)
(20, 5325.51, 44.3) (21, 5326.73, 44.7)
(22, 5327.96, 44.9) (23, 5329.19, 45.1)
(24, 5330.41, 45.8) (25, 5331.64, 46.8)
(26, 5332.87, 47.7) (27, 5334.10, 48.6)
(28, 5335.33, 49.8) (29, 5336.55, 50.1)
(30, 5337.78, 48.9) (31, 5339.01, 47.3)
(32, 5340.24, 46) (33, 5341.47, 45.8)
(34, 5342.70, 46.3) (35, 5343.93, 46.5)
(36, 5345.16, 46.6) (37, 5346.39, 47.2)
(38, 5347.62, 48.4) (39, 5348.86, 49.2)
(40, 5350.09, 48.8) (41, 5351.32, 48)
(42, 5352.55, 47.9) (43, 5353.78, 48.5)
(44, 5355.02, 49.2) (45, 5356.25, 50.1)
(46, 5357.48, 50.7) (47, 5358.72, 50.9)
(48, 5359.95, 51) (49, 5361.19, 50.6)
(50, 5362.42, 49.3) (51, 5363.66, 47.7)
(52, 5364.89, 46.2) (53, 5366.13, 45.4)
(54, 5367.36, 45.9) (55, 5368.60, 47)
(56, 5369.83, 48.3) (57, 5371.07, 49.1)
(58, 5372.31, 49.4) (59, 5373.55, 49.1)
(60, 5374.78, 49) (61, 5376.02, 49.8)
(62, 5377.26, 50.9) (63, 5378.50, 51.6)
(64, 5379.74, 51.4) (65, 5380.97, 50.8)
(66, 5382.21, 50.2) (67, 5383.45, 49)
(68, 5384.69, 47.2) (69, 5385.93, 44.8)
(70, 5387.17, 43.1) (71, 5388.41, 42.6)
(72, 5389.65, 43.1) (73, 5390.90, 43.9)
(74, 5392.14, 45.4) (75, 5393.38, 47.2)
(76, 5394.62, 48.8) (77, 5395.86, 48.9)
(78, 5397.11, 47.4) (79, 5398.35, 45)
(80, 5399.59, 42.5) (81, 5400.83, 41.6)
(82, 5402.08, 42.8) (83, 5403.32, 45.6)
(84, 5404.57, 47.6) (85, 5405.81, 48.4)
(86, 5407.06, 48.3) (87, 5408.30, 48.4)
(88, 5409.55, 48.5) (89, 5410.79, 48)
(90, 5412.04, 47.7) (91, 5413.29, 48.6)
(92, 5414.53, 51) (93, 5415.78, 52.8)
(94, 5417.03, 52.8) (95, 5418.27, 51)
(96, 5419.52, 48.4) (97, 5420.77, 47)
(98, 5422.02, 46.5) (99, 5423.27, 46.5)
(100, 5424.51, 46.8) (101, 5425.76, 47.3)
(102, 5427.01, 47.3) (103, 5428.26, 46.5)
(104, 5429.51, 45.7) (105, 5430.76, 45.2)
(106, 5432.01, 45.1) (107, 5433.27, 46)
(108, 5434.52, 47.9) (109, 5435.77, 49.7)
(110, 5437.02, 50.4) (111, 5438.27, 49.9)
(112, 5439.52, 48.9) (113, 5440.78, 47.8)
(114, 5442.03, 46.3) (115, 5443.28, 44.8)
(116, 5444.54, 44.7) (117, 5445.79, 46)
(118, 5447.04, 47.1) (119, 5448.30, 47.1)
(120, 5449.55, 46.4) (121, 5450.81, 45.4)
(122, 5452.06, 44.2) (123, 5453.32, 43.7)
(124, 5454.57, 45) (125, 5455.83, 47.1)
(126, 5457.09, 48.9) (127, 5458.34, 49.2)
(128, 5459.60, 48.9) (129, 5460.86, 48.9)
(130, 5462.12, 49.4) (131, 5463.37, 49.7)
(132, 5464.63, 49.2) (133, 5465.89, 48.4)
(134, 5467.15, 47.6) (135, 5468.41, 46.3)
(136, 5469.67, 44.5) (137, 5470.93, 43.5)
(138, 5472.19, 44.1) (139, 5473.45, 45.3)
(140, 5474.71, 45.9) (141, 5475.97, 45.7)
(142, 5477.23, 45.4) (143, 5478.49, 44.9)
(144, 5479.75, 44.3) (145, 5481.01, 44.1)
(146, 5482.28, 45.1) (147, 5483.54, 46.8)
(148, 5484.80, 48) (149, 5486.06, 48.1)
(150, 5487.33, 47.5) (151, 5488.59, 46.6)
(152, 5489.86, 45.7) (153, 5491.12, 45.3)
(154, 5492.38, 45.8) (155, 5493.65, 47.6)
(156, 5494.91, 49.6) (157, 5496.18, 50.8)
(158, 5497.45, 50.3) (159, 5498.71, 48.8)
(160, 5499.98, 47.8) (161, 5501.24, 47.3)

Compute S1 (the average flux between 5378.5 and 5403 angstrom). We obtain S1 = 46.2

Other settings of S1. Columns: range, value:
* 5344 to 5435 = 47.7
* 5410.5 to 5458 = 47.4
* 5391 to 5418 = 47.5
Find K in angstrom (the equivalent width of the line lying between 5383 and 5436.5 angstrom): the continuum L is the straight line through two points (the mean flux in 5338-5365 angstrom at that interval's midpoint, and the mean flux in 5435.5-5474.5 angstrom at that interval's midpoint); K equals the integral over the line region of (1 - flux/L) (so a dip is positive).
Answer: 0.7 angstrom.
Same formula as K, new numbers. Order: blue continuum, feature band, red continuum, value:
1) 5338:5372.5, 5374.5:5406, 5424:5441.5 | 0.7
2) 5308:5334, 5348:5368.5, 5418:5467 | -0.9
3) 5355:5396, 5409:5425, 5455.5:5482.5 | -0.5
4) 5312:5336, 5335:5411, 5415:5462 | -2.0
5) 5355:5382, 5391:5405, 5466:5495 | 0.8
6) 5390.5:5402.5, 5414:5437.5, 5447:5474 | -1.0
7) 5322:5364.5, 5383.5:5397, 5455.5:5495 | 0.5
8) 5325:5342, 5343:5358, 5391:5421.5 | -0.4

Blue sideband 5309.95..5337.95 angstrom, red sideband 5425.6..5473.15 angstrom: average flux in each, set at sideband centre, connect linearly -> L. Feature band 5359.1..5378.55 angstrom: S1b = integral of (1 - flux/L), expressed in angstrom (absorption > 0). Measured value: -0.9 angstrom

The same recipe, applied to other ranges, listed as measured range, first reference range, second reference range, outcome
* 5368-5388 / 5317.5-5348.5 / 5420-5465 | -0.9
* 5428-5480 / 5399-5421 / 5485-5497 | 1.0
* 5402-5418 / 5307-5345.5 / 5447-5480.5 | -0.7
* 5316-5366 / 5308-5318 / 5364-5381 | 1.4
